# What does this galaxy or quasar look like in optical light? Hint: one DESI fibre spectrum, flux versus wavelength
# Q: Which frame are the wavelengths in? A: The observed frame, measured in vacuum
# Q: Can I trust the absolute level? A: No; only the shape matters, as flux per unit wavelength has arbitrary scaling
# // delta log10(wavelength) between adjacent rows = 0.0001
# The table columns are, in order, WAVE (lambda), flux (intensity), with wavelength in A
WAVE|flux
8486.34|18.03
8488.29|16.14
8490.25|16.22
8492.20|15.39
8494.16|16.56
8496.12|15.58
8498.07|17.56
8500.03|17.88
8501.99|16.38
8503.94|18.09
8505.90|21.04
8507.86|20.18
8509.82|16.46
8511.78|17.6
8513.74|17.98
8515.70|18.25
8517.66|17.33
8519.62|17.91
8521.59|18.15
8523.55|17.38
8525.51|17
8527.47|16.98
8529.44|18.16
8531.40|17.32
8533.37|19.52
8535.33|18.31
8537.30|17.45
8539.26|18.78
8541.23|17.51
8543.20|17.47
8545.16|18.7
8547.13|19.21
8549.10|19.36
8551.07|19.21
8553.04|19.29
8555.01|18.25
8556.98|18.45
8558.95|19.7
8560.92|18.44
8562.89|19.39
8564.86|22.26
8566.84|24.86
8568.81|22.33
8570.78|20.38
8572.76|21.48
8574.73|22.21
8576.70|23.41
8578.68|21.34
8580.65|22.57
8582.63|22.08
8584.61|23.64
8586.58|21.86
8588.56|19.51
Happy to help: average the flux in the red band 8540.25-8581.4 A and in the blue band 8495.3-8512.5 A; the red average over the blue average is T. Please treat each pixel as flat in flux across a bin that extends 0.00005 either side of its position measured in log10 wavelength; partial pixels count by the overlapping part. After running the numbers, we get 1.13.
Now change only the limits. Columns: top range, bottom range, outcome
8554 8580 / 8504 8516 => 1.13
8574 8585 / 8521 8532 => 1.29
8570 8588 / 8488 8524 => 1.26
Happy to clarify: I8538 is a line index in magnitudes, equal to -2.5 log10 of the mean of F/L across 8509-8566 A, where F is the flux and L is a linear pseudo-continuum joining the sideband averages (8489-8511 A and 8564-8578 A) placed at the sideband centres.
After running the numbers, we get 0.09 mag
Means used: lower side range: 17.4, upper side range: 22.4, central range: 18.4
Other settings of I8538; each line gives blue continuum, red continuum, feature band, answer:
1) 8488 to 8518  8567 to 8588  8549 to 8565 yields 0.09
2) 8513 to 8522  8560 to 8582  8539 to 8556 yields 0.08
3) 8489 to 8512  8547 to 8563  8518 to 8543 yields 0.03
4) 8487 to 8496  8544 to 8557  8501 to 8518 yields -0.08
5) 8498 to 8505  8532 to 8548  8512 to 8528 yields 0.02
